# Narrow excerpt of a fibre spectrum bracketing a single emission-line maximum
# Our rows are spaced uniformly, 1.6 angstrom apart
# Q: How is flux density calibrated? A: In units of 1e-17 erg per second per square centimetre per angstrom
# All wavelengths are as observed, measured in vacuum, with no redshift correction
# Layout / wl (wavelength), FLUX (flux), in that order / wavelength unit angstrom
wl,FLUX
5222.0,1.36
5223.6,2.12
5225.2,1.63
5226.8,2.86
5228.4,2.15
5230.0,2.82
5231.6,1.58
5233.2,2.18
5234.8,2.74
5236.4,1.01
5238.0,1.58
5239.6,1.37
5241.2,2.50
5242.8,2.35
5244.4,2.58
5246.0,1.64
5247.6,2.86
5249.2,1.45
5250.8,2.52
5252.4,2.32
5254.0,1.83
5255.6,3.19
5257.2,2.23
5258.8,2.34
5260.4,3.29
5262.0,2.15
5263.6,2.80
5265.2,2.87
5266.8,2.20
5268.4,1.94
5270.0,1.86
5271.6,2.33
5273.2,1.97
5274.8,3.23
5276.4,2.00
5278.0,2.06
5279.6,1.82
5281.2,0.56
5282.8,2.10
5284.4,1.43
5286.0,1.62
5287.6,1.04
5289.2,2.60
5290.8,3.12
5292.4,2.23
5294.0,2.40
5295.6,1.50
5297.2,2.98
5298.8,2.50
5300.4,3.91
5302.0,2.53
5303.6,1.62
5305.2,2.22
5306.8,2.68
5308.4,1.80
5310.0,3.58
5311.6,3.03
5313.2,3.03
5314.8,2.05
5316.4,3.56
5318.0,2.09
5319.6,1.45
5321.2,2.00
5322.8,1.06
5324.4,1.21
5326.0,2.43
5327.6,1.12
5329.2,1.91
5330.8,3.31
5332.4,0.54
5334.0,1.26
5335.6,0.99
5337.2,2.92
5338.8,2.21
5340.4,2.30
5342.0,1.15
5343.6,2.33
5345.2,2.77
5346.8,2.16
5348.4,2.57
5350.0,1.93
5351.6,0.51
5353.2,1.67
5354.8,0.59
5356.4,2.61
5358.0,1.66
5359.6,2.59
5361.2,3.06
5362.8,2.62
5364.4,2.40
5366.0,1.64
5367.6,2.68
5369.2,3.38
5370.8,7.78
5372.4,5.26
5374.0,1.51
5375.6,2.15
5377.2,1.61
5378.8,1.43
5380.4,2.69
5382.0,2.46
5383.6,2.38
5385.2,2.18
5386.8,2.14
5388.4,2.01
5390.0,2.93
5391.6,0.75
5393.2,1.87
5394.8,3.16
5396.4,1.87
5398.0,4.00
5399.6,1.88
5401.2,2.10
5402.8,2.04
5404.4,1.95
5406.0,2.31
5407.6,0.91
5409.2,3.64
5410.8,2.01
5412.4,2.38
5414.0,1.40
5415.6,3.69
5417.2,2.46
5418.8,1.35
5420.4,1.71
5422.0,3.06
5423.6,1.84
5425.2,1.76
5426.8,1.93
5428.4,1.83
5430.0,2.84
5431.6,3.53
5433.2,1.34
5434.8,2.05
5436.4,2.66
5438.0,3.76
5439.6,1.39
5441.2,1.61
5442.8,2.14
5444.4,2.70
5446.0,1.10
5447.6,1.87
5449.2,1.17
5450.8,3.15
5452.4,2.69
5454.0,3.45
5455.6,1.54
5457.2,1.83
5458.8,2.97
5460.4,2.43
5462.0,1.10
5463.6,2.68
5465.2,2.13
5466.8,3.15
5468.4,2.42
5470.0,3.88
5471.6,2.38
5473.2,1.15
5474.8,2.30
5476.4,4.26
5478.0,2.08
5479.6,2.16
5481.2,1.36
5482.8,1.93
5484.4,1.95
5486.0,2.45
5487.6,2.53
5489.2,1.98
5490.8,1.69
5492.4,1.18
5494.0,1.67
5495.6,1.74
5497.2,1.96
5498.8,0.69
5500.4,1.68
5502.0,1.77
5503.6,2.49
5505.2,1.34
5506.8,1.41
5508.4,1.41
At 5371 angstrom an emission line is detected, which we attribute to Hgamma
